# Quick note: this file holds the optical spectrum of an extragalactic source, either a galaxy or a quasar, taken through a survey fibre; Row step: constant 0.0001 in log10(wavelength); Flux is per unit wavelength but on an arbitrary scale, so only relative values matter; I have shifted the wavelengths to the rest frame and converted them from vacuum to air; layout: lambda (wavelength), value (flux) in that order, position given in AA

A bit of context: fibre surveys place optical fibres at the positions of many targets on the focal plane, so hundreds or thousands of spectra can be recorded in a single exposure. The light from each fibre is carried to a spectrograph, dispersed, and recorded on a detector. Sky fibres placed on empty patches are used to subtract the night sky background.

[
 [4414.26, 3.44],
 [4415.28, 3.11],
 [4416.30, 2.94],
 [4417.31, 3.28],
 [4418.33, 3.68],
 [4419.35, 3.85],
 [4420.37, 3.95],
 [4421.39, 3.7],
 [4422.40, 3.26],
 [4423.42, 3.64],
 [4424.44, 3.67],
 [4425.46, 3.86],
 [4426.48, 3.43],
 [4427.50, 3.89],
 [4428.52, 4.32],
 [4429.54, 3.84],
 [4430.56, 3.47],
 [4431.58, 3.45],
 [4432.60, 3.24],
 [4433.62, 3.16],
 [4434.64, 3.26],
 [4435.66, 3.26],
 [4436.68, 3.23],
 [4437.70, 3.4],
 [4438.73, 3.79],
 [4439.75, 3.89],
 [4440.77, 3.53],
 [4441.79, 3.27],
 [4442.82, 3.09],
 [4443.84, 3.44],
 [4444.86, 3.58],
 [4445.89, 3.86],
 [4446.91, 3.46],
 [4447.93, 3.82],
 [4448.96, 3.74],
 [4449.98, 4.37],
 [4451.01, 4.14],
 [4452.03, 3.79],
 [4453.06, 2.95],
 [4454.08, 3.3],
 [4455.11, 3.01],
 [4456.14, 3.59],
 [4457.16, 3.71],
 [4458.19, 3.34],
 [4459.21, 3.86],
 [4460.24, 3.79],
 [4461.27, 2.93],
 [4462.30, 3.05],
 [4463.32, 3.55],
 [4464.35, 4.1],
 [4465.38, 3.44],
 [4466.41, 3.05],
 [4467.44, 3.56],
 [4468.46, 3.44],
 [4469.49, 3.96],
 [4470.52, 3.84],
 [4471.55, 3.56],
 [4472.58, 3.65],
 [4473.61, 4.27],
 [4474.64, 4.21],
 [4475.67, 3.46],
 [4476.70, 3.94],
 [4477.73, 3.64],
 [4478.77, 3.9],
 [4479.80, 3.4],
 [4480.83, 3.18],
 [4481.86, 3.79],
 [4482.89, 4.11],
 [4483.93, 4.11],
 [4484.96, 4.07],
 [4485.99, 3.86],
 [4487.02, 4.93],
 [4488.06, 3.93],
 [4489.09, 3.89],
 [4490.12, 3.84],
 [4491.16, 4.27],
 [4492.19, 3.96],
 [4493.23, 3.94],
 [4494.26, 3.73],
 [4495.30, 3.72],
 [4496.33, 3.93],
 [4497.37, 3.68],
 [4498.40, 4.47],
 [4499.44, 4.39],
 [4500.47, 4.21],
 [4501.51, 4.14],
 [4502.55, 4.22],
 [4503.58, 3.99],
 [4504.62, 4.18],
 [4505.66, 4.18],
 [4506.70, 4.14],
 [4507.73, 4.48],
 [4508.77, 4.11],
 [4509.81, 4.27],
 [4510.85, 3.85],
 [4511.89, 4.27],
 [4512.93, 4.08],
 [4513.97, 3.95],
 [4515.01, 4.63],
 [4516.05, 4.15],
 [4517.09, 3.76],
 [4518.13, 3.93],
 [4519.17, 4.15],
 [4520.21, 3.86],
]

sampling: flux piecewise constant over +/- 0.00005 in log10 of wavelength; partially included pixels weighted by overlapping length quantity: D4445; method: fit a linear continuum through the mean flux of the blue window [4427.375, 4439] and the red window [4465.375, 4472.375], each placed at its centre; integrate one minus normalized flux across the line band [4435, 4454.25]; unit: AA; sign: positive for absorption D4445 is -0.28 AA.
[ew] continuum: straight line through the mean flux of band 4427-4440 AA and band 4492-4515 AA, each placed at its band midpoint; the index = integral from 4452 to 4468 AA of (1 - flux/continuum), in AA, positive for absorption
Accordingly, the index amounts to 1.4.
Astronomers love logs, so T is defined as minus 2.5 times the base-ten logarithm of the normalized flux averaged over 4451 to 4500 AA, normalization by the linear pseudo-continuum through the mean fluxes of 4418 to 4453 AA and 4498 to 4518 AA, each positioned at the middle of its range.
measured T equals 0.05 mag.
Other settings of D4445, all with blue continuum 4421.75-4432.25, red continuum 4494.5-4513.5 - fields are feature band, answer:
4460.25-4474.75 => 1.1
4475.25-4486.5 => 0.6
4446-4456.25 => 0.5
